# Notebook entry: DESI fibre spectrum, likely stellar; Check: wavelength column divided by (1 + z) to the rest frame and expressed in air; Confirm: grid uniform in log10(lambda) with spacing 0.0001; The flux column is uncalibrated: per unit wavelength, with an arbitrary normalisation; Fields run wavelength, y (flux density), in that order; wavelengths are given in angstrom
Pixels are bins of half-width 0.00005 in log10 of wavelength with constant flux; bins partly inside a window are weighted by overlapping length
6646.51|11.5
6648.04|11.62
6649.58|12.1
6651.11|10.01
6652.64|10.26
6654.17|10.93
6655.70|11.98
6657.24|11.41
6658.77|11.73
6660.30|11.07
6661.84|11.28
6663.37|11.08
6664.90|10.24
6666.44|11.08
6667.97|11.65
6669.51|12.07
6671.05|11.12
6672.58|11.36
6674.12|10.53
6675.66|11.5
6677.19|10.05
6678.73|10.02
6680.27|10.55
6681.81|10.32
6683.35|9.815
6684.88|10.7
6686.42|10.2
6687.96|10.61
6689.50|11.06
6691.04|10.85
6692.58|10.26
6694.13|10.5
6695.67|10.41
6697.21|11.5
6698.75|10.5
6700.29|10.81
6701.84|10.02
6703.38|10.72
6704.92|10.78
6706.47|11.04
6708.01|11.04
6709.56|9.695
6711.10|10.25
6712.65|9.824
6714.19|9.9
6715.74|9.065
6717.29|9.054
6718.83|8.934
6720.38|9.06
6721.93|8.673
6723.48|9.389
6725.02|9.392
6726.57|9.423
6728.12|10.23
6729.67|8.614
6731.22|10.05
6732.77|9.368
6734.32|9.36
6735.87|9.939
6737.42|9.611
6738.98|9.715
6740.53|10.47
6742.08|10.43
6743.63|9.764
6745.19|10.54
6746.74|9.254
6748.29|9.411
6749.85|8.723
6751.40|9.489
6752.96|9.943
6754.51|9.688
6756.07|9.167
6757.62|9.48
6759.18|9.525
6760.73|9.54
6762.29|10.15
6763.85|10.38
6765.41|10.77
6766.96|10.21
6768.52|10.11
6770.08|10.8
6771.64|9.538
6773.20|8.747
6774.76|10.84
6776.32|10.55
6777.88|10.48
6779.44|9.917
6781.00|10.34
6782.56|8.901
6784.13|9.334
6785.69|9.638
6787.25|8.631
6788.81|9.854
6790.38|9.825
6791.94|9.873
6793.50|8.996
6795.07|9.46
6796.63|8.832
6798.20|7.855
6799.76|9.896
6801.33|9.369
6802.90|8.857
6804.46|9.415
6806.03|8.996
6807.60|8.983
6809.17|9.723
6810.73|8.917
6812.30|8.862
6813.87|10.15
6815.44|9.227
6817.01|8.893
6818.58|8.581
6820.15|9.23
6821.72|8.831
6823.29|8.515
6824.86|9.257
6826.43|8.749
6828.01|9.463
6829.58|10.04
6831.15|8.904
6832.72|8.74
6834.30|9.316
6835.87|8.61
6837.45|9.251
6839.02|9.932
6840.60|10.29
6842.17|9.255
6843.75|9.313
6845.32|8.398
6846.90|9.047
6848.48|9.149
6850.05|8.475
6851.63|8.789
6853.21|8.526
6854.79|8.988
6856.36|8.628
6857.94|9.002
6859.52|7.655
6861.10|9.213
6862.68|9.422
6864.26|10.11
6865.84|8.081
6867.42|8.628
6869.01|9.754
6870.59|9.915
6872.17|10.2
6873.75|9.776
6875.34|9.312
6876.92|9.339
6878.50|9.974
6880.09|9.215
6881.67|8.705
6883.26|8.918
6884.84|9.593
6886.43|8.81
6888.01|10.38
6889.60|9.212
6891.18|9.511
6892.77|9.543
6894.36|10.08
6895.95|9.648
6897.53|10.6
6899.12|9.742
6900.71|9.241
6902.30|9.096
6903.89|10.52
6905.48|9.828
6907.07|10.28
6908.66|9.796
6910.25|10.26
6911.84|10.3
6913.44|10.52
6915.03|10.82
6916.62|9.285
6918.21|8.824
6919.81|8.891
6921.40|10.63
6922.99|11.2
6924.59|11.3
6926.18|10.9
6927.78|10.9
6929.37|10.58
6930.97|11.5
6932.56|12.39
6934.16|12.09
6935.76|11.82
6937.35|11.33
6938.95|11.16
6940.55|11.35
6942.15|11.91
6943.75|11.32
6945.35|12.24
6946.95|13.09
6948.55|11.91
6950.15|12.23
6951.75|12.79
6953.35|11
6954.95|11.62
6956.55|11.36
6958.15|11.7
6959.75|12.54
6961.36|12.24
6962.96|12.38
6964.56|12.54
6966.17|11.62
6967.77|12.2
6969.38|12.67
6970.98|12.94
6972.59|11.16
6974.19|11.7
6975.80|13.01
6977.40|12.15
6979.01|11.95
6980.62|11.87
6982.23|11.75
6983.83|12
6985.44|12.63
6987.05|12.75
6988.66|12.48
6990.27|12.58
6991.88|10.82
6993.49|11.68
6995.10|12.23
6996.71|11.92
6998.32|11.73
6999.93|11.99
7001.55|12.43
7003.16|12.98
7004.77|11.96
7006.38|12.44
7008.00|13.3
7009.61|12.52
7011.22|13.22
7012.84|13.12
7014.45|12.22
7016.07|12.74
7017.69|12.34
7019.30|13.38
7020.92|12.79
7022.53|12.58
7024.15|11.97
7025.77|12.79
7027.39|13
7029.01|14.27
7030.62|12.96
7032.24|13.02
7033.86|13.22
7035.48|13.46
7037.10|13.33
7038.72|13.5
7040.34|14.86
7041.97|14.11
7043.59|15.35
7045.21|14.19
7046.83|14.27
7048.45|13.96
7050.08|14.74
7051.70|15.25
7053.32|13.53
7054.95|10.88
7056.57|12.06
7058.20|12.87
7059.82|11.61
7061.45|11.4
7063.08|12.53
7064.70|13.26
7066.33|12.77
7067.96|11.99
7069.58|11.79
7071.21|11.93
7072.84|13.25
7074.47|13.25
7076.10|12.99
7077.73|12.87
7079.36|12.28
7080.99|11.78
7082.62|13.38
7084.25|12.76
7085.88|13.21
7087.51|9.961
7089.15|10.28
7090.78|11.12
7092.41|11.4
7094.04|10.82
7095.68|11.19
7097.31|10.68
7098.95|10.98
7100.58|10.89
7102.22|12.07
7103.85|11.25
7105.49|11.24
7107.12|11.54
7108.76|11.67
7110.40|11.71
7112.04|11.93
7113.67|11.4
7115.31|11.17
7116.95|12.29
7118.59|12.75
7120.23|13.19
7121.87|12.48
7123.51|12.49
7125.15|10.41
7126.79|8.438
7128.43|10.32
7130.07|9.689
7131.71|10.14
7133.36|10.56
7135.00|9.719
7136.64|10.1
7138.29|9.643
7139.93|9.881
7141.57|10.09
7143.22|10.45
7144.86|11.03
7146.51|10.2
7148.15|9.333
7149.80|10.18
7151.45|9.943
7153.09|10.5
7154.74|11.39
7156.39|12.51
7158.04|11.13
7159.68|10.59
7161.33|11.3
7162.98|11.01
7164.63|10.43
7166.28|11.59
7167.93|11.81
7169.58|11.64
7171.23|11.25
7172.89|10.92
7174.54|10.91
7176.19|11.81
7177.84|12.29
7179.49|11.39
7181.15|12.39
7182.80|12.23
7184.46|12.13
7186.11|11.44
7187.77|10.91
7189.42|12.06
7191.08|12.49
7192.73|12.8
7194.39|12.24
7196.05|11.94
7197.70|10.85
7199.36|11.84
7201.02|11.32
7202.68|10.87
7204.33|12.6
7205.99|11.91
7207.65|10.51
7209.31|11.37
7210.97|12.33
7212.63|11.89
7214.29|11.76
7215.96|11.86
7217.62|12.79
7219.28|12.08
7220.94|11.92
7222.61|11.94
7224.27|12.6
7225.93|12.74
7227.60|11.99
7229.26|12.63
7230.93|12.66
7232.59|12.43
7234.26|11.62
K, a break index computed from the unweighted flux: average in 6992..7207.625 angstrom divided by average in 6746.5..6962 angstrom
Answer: 1.21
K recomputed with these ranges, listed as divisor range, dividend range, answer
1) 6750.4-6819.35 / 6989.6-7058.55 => 1.36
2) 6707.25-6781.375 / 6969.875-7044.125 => 1.30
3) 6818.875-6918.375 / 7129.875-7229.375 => 1.21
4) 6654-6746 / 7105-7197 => 1.08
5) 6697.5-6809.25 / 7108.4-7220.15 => 1.16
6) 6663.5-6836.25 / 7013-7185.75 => 1.21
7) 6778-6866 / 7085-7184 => 1.21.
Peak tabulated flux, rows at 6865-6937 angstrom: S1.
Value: 12.39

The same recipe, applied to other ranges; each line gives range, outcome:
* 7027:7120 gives 15.35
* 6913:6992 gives 13.09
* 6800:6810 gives 9.723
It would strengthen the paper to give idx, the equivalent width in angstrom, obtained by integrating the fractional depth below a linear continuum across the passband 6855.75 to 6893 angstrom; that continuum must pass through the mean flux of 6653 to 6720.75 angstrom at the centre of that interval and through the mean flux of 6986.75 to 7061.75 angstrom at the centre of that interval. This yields 8.2 angstrom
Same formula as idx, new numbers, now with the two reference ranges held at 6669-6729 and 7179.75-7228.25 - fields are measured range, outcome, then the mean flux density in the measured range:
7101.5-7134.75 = 0.9 angstrom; 11.3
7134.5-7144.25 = 1.4 angstrom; 10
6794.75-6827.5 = 4.8 angstrom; 9.07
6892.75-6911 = 1.7 angstrom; 9.9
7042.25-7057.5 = -3.2 angstrom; 13.8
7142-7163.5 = 1.9 angstrom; 10.7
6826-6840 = 1.9 angstrom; 9.24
